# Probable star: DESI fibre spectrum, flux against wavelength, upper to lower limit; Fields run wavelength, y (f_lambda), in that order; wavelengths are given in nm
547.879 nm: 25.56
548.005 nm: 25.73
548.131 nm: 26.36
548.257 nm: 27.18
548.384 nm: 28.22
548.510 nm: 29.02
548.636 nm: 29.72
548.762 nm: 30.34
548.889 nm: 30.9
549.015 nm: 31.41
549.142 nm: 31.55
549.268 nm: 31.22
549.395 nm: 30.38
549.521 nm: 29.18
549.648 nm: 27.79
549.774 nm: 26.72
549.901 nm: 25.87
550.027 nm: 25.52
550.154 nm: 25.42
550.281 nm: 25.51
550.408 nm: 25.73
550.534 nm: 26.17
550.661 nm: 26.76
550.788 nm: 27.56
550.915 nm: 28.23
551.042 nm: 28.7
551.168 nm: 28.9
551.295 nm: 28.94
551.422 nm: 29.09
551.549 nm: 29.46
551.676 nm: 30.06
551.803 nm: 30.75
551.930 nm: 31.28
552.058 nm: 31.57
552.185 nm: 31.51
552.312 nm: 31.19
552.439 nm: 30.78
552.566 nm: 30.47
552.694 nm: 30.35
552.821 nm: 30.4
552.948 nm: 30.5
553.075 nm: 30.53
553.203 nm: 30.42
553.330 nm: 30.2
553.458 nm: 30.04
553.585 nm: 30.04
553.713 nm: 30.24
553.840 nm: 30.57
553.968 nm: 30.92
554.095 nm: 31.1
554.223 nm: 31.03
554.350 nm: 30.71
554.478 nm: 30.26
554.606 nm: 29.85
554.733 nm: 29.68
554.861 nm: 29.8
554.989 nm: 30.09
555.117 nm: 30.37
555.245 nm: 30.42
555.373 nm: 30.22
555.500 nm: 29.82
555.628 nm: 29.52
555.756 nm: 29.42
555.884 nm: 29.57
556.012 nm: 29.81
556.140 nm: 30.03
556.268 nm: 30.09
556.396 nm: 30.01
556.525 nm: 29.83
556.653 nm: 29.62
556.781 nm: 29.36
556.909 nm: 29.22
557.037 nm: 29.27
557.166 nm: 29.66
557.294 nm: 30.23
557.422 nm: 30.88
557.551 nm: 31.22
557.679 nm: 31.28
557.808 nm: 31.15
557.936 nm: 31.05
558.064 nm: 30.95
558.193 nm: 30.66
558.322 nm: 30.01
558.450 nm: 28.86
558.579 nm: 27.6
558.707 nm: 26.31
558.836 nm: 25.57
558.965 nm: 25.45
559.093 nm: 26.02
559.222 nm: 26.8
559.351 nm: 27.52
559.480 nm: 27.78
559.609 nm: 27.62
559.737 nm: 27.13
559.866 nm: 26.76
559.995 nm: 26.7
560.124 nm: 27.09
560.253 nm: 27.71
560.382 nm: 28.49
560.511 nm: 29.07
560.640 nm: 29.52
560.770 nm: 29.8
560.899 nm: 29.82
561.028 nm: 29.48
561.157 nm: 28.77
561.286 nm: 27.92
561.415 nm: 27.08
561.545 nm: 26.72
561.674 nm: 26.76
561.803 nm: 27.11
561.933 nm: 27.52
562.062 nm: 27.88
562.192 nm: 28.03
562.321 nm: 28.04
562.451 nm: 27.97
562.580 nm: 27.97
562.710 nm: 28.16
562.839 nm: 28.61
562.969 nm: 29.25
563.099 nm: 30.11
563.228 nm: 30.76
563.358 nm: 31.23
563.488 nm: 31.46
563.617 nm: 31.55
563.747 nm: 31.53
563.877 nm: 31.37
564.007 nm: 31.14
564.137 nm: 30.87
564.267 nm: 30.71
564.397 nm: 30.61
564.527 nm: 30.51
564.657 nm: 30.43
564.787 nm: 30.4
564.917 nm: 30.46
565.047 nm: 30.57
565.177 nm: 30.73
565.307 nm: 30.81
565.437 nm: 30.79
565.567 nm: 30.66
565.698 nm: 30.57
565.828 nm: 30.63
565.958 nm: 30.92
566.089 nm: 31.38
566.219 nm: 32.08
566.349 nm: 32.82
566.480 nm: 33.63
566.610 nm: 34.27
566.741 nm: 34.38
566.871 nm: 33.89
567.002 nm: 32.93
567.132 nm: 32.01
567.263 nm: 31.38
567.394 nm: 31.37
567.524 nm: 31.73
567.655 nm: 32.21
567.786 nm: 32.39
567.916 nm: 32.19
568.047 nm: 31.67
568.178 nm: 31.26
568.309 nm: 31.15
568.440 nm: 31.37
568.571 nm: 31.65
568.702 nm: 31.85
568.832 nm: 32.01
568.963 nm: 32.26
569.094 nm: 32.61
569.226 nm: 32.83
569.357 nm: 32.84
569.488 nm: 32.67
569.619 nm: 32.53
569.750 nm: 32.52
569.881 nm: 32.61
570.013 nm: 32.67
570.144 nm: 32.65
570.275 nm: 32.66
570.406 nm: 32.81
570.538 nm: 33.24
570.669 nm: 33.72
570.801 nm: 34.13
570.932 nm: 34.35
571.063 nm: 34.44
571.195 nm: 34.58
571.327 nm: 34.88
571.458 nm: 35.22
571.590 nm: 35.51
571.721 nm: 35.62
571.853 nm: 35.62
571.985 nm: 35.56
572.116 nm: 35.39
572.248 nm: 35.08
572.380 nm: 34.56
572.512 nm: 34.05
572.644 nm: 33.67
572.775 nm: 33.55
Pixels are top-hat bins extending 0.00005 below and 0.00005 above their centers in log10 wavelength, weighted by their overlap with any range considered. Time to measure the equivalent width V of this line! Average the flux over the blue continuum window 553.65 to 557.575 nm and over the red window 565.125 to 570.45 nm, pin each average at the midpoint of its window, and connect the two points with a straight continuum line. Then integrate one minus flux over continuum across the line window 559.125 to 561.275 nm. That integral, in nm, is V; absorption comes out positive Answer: 0.19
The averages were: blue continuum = 30.1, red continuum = 32.1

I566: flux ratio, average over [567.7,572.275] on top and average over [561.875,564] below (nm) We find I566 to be 1.1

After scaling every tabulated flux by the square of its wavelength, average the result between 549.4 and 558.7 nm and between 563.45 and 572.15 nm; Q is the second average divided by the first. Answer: 1.2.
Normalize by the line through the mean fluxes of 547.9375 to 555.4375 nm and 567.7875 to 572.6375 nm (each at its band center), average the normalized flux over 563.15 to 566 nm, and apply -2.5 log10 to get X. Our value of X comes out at 0.04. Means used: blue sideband 29.4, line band 30.9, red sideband 33.3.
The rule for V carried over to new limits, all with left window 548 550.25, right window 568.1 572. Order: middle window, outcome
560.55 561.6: 0.09 nm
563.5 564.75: 0.04 nm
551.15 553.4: -0.09 nm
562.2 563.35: 0.10 nm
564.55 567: 0.05 nm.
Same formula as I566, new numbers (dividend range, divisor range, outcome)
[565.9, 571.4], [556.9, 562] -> 1.15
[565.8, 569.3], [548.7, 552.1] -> 1.12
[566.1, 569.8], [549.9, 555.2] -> 1.10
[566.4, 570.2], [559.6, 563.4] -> 1.14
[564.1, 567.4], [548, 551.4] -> 1.12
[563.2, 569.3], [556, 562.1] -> 1.10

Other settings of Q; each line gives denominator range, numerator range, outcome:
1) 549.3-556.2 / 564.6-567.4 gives 1.13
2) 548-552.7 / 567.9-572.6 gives 1.24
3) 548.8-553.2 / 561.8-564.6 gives 1.06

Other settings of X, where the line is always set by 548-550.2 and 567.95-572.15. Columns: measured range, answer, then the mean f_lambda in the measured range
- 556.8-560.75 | 0.08 mag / 28.6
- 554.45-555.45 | -0.01 mag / 30.1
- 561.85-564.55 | 0.07 mag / 29.7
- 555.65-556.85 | 0.02 mag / 29.7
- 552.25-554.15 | -0.04 mag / 30.5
